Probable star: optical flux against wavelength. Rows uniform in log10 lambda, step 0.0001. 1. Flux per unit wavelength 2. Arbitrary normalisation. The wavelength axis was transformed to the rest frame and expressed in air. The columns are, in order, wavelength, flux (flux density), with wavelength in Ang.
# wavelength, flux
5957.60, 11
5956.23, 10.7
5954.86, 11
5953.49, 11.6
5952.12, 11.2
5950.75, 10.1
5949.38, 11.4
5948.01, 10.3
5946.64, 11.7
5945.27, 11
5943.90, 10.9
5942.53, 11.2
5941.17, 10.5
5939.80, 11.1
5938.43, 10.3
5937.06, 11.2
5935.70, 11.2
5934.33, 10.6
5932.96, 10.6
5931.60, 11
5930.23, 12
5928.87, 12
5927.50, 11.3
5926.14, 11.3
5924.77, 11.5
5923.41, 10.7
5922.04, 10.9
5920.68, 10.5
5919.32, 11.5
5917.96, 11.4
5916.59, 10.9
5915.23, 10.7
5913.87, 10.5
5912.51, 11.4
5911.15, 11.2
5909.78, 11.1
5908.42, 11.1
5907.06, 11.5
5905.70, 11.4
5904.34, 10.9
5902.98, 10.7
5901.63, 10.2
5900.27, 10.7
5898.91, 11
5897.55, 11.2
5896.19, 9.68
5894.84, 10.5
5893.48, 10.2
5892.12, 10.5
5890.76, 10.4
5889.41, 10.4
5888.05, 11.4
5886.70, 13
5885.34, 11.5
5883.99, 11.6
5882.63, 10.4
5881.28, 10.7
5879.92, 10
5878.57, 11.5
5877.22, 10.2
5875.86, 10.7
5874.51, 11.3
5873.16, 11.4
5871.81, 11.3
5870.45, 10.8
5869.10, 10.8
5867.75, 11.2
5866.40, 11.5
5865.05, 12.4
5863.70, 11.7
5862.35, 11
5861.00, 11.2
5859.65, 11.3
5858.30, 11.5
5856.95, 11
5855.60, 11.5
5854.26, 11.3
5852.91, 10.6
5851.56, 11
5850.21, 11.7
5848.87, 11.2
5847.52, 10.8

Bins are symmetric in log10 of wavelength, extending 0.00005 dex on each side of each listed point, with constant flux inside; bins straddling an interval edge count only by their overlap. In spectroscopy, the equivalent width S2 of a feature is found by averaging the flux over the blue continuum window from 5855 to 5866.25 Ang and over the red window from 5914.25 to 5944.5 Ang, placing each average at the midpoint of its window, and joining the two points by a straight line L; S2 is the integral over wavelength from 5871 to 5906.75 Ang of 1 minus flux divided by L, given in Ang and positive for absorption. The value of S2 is 1.28 Ang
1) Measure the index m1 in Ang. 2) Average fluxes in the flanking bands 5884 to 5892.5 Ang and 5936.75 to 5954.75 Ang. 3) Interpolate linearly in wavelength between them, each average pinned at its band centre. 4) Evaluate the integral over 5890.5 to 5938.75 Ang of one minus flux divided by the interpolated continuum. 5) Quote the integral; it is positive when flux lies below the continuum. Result 0.7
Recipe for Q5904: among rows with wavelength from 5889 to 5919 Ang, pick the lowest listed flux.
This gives 9.68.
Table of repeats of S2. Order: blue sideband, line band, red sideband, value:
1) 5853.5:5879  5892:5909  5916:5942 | 0.6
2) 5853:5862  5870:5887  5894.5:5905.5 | -0.2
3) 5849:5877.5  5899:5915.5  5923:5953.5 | 0.3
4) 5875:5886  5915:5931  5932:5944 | -0.6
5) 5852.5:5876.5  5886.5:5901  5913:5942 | 0.5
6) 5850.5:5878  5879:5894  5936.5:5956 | 0.3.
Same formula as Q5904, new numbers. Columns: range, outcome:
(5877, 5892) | 10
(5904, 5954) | 10.1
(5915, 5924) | 10.5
